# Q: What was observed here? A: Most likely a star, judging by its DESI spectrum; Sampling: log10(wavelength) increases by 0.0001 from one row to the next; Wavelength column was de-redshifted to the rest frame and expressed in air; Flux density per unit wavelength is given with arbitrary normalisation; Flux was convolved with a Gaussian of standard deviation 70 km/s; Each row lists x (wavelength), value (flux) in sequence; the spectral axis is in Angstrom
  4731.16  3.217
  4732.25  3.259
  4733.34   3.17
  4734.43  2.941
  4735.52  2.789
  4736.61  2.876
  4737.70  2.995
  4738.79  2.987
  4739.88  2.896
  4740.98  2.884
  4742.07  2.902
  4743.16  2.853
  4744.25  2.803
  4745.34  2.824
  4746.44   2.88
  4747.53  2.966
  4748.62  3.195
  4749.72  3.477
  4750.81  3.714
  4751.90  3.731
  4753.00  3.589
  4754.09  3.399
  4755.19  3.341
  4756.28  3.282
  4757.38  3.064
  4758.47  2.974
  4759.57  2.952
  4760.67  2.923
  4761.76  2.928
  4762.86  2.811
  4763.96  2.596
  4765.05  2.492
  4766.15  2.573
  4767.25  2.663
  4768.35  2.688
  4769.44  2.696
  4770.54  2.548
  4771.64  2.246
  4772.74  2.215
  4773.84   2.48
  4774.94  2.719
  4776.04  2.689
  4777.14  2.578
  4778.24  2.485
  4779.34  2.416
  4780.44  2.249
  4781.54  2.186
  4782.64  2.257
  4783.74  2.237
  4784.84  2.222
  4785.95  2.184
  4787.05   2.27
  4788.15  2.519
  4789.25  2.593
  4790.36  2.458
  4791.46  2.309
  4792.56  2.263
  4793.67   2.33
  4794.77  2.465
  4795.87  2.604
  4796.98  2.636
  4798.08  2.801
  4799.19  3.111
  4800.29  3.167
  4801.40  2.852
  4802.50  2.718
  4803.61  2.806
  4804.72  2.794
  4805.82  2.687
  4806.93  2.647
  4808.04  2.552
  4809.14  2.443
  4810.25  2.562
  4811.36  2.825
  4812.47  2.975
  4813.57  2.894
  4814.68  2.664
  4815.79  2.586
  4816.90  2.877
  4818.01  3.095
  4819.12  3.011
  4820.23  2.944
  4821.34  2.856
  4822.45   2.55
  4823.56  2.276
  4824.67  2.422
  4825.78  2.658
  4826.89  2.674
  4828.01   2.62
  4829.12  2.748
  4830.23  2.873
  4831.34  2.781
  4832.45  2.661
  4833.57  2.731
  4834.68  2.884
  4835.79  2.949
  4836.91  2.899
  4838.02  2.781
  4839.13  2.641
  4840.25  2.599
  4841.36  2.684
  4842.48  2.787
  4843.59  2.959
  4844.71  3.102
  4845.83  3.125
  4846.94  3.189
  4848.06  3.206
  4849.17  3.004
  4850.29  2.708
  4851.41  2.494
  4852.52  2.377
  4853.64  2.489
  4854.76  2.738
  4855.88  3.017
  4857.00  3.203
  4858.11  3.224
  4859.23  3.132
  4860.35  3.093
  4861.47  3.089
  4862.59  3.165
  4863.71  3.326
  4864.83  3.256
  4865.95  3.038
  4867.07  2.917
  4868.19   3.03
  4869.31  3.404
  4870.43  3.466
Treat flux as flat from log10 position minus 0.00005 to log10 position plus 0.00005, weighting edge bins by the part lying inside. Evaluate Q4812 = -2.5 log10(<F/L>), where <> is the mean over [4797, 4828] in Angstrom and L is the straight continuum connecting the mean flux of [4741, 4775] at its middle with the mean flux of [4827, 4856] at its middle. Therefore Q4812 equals 0.04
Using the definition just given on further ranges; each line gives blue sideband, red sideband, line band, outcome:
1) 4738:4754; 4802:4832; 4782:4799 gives 0.184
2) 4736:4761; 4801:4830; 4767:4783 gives 0.194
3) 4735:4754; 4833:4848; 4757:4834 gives 0.133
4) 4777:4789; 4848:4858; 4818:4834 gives -0.038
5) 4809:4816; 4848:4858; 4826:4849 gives -0.027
